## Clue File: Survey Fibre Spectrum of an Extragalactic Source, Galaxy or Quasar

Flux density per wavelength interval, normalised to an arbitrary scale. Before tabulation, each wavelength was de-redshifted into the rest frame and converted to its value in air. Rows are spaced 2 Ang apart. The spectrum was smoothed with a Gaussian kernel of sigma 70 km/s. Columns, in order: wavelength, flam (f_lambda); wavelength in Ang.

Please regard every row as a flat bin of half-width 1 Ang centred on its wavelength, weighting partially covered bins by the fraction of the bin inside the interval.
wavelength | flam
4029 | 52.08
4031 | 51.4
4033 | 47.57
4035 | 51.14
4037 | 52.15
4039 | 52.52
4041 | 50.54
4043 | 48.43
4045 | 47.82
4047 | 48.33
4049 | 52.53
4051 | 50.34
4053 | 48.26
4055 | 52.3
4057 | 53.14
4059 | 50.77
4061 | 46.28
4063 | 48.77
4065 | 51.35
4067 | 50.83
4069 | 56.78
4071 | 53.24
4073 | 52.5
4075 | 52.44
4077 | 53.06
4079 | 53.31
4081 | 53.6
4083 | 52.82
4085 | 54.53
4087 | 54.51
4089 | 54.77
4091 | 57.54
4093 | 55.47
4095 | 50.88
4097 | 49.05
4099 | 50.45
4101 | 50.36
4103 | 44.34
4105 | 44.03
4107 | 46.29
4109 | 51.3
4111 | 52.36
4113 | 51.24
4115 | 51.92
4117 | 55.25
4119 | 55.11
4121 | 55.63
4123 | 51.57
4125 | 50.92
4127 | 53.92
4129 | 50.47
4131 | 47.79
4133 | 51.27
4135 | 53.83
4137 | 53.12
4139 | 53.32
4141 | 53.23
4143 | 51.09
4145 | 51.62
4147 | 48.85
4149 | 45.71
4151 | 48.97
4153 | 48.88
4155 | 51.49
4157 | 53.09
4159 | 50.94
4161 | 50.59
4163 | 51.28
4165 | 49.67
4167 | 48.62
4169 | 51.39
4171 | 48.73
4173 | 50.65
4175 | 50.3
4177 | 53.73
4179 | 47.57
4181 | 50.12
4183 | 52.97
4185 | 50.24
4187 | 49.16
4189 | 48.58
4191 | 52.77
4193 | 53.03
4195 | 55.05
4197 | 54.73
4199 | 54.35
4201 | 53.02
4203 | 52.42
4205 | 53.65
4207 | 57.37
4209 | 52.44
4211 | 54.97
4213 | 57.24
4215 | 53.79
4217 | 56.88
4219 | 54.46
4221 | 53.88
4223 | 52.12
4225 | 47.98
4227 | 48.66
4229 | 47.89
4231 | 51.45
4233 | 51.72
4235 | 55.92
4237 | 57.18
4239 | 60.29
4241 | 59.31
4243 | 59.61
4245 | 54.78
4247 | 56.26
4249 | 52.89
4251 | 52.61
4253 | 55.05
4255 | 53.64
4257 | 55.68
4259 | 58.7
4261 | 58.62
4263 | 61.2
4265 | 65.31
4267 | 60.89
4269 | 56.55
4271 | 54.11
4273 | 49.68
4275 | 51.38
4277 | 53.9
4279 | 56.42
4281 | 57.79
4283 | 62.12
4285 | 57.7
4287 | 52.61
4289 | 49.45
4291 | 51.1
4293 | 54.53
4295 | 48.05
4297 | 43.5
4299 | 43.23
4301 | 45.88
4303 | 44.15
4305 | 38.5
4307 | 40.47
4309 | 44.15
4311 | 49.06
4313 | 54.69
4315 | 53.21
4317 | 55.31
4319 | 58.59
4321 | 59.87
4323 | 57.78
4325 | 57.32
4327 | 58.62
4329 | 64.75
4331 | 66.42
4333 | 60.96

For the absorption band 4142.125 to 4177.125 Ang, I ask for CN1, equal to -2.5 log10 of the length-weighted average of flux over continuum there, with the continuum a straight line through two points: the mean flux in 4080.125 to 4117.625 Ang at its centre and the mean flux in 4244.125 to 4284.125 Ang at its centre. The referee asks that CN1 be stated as 0.07 mag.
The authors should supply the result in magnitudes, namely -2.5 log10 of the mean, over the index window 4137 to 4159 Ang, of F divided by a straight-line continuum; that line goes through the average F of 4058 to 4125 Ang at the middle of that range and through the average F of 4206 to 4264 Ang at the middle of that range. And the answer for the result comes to 0.048 mag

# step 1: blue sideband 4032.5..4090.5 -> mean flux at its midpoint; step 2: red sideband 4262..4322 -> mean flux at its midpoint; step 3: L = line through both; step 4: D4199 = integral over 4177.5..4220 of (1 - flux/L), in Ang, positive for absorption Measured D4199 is -0.8 Ang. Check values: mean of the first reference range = 51.6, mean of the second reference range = 52.4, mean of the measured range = 53.1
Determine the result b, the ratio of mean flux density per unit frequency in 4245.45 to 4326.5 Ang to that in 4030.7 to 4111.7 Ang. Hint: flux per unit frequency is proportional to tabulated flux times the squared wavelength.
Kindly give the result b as 1.15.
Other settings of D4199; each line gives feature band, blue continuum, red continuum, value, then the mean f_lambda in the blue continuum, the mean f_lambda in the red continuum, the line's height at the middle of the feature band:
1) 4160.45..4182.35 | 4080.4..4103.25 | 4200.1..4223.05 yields 1.4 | 52.6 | 54.5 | 53.8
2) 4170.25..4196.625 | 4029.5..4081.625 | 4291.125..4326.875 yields -0.2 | 51.1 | 50.1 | 50.6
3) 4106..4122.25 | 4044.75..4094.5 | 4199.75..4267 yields 0.2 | 52.3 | 55.1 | 53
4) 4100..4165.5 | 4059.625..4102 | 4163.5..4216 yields 1.8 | 52.5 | 52.2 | 52.3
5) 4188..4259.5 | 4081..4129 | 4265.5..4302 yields -2.1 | 51.9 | 52.9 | 52.6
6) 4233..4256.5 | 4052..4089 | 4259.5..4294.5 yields -0.2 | 52.2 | 56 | 55.4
